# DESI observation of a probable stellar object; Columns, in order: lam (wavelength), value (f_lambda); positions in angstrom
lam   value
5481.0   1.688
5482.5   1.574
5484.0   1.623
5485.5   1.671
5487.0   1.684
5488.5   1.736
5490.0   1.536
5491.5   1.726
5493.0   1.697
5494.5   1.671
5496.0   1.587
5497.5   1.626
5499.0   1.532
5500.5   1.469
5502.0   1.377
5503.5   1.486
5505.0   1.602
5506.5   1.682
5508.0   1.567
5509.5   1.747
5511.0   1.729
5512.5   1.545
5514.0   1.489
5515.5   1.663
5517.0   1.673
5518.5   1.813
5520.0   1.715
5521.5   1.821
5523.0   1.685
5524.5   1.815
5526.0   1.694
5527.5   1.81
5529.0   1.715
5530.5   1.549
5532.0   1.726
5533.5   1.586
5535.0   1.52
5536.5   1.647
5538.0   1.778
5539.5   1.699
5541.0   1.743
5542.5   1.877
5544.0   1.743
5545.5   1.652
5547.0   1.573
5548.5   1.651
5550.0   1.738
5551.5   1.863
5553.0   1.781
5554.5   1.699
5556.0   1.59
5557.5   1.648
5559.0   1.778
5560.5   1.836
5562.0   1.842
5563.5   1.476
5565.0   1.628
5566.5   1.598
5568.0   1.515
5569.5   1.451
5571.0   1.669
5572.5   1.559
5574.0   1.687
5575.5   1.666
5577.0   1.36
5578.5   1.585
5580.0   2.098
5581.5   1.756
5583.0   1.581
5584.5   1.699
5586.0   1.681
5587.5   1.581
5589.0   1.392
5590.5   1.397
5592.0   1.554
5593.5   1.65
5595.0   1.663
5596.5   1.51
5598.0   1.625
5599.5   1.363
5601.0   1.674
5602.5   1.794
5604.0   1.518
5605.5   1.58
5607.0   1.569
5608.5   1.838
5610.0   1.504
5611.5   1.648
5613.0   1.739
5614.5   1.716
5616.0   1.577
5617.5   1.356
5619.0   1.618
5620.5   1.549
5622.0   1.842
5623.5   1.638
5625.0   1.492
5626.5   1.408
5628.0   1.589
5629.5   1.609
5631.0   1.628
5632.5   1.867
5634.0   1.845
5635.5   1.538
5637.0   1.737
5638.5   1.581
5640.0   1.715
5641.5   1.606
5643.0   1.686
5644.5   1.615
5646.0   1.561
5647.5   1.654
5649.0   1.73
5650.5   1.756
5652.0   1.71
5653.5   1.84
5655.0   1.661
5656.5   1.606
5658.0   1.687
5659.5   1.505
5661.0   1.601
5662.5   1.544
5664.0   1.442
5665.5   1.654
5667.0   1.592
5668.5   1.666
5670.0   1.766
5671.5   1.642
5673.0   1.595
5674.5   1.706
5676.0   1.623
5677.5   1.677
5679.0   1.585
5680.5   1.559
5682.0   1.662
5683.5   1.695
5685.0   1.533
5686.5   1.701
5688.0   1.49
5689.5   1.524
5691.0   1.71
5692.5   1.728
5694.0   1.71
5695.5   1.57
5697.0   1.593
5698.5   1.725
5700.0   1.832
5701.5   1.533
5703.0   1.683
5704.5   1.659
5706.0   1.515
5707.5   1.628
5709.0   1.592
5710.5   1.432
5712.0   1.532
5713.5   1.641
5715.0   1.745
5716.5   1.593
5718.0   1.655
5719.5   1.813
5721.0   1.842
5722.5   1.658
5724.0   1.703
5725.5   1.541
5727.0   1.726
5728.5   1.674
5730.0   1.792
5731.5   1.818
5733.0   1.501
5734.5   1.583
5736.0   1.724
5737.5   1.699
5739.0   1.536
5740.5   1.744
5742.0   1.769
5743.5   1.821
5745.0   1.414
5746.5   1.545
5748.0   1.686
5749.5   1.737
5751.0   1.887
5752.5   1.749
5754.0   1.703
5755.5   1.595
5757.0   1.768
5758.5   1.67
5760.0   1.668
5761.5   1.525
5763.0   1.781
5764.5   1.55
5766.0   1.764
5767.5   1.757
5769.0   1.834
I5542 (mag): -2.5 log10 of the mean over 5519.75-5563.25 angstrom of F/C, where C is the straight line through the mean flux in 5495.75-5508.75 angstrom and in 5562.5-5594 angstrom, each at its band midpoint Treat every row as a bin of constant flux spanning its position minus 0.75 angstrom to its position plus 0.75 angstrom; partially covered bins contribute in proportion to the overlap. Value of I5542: -0.09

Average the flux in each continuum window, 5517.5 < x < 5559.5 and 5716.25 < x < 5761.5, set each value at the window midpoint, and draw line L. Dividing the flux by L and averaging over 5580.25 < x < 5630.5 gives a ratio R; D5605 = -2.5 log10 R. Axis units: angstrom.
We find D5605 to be 0.07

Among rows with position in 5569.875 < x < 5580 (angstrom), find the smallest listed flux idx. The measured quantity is 1.36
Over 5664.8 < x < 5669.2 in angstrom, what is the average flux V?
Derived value 1.64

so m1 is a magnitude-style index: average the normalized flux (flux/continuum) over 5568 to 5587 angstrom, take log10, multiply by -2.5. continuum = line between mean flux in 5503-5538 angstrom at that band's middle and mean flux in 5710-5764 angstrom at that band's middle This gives 0.017 mag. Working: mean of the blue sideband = 1.67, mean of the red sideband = 1.67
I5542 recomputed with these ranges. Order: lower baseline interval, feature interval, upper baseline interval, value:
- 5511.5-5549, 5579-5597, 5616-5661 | 0.02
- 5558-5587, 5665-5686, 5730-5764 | 0.02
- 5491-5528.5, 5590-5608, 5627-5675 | 0.05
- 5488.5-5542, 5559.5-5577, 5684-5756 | 0.02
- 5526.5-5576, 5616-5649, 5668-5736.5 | 0.02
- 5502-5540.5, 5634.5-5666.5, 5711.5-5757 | 0.02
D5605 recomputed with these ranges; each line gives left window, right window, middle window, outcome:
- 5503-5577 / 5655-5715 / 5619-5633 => 0.01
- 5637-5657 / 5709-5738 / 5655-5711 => 0.03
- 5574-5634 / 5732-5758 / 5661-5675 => 0.02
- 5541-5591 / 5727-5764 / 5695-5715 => 0.04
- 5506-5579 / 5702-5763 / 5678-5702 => 0.02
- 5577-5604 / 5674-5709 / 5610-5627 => 0.02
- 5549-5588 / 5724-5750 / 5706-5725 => 0.01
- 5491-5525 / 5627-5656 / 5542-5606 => 0.01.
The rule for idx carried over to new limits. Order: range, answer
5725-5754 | 1.414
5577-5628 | 1.356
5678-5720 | 1.432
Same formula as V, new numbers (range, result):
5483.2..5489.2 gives 1.68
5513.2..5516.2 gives 1.57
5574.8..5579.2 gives 1.53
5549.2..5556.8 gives 1.73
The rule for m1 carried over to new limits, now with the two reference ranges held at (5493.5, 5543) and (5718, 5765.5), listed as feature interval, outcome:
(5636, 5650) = 0.01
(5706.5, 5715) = 0.07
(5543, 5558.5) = -0.03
